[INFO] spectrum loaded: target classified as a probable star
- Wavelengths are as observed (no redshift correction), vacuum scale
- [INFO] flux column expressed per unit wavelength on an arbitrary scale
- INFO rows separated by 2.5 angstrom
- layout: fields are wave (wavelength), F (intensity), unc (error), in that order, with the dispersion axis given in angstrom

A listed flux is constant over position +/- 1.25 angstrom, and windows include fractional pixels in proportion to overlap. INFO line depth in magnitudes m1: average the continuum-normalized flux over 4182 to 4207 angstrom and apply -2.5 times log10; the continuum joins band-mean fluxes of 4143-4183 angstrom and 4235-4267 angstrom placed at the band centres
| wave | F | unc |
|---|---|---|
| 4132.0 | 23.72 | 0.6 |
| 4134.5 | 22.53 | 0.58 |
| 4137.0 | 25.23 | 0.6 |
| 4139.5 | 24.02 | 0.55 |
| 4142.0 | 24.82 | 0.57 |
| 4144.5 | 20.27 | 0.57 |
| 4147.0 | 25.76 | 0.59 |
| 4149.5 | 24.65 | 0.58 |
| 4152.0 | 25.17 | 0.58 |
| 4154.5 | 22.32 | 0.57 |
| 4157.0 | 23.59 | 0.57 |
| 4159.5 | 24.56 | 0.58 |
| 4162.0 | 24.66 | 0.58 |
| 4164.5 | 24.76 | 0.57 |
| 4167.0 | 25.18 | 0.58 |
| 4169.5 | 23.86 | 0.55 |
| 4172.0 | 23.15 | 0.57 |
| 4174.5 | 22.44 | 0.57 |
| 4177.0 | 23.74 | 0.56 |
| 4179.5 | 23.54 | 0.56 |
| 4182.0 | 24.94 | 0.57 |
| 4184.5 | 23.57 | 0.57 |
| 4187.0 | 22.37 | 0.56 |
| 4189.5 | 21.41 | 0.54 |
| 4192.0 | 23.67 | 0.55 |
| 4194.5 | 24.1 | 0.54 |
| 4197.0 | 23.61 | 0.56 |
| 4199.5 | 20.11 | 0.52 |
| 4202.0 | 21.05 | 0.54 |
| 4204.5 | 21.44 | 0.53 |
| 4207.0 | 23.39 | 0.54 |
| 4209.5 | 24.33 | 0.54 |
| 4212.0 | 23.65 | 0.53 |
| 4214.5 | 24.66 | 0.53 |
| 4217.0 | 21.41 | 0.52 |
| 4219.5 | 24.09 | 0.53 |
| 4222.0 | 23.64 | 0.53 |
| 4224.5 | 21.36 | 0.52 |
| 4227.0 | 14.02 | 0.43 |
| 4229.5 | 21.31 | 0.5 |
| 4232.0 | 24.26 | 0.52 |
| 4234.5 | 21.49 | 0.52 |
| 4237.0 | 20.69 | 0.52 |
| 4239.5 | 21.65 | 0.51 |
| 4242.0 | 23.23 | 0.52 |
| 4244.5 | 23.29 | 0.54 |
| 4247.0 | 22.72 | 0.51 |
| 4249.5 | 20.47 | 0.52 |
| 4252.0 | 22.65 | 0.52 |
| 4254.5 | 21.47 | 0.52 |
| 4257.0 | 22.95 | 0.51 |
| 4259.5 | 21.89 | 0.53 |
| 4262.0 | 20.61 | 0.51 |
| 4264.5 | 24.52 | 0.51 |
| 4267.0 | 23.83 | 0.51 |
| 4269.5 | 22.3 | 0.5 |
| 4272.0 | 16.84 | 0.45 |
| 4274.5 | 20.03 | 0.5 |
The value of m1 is 0.04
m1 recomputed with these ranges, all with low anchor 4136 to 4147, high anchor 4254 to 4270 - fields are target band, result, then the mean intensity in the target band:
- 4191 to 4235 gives 0.04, 22.3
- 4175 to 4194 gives 0.00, 23.3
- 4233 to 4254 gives 0.04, 22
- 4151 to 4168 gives -0.03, 24.3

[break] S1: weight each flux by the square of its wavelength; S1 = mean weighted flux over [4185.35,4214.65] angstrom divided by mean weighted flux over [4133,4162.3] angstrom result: 0.97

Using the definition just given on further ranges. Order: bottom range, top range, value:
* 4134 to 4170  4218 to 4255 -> 0.94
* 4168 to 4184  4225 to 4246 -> 0.93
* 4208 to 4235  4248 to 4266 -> 1.01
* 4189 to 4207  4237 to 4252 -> 1.02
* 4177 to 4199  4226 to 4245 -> 0.93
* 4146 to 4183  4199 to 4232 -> 0.93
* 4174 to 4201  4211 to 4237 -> 0.97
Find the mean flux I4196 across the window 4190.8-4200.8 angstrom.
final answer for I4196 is 22.9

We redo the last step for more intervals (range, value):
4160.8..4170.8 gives 24.6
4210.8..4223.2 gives 23.5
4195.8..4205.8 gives 21.6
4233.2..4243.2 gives 21.8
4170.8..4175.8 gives 22.8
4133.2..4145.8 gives 23.4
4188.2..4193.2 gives 22.5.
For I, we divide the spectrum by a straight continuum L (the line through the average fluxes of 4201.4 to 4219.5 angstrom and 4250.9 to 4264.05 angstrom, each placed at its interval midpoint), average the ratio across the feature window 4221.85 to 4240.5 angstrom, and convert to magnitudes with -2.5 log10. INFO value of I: 0.08 mag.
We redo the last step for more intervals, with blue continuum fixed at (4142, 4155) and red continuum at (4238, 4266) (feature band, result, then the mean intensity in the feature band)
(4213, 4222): -0.029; 23.4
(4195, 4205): 0.064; 21.8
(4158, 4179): -0.022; 24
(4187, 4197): 0.007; 23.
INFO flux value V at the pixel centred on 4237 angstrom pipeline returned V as 20.69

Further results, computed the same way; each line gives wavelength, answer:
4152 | 25.17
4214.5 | 24.66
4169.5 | 23.86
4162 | 24.66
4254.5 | 21.47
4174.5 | 22.44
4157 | 23.59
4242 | 23.23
